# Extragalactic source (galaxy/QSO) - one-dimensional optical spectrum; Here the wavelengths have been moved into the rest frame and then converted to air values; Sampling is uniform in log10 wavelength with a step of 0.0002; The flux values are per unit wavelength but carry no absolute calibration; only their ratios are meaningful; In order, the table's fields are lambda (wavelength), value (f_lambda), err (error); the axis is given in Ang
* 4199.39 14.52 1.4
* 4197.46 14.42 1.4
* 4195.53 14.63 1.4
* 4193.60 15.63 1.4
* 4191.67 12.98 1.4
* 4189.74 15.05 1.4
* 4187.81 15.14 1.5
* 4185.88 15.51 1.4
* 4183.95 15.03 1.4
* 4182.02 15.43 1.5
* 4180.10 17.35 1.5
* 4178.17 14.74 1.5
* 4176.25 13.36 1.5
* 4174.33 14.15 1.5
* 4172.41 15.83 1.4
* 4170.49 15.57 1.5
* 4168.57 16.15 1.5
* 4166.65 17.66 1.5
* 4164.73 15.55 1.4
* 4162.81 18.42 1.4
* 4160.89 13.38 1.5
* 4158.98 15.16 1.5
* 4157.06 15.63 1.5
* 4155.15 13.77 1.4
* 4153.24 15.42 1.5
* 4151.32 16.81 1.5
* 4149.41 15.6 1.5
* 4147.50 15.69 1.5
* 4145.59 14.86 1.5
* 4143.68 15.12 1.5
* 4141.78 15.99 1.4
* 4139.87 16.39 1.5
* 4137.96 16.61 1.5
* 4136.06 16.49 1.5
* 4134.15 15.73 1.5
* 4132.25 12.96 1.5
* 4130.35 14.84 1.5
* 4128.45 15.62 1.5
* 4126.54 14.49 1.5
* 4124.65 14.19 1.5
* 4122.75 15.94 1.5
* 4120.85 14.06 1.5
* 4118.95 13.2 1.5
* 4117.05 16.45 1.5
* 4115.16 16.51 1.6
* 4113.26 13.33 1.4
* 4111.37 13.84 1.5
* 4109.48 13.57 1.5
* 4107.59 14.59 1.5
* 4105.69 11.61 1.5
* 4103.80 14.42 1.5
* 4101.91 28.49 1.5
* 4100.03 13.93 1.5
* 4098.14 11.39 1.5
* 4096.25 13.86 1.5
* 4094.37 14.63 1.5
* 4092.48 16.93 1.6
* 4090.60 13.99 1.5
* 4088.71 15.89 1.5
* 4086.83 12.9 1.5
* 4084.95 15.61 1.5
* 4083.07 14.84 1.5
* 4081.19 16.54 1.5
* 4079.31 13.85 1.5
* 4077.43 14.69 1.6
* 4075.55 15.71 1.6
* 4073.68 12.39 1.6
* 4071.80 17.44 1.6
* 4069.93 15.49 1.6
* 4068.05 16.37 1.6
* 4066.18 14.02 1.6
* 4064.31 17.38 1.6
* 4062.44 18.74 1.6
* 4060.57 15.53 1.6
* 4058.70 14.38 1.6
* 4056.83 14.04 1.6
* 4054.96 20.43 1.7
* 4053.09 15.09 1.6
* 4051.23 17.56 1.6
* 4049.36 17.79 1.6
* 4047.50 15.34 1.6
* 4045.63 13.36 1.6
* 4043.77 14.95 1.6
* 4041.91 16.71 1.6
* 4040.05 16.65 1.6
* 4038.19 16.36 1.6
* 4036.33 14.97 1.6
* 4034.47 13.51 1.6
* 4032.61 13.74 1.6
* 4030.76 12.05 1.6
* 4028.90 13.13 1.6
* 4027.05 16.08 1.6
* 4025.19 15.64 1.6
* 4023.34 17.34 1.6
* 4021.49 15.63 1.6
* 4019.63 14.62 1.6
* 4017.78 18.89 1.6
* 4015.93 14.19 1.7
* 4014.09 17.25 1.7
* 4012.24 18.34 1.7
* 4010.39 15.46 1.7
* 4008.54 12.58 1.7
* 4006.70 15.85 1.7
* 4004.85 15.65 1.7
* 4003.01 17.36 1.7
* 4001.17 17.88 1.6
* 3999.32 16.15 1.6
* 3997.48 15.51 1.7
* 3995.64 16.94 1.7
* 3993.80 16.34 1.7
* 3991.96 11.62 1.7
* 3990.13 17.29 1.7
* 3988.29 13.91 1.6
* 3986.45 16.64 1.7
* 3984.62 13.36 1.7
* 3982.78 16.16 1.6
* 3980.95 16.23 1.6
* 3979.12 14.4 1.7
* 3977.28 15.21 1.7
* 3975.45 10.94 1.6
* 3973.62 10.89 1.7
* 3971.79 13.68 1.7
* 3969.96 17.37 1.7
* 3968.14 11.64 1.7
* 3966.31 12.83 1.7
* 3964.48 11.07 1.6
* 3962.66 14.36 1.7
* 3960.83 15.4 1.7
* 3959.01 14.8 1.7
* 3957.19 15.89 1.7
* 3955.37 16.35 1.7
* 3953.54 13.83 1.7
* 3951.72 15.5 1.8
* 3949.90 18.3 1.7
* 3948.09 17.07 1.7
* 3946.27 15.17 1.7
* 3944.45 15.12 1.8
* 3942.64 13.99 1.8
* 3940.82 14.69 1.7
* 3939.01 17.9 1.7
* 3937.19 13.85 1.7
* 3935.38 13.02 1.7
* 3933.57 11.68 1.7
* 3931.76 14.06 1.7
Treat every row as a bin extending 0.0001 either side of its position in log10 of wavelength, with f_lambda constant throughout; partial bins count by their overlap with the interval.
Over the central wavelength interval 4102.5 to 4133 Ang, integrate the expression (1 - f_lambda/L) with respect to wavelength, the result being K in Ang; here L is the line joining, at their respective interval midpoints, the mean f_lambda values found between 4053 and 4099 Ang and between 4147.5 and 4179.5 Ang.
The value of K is 1.7 Ang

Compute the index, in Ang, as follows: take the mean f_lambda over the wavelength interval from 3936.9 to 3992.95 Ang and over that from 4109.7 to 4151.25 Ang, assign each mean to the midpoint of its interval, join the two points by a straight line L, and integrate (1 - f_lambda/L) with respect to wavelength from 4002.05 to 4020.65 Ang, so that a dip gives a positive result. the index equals -1.5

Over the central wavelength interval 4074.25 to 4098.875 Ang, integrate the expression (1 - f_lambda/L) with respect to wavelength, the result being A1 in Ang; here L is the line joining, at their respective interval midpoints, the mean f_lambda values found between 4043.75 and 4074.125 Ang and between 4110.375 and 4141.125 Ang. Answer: 1.46 Ang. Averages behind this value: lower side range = 16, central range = 14.7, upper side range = 15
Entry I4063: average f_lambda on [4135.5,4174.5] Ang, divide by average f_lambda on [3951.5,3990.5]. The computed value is 1.10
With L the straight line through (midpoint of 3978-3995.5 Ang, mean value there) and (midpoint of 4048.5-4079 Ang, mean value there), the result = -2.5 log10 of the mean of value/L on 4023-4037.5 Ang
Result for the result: 0.085 mag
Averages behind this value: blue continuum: 15.2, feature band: 14.5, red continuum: 16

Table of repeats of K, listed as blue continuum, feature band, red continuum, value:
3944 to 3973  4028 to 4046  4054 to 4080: 1.1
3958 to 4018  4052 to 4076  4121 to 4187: -1.2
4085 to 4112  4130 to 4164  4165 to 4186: -0.4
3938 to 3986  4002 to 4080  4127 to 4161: -3.3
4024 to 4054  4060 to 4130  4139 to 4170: 1.2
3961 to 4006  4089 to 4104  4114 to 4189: -0.8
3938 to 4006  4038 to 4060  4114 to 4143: -1.3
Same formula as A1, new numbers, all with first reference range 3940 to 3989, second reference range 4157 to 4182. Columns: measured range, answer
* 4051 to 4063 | -1.07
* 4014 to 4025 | -0.97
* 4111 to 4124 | 0.48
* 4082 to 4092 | 0.29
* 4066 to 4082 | -0.07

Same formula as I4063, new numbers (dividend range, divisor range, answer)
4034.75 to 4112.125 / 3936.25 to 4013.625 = 1.03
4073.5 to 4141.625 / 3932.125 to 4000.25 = 1.02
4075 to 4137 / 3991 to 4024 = 0.94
